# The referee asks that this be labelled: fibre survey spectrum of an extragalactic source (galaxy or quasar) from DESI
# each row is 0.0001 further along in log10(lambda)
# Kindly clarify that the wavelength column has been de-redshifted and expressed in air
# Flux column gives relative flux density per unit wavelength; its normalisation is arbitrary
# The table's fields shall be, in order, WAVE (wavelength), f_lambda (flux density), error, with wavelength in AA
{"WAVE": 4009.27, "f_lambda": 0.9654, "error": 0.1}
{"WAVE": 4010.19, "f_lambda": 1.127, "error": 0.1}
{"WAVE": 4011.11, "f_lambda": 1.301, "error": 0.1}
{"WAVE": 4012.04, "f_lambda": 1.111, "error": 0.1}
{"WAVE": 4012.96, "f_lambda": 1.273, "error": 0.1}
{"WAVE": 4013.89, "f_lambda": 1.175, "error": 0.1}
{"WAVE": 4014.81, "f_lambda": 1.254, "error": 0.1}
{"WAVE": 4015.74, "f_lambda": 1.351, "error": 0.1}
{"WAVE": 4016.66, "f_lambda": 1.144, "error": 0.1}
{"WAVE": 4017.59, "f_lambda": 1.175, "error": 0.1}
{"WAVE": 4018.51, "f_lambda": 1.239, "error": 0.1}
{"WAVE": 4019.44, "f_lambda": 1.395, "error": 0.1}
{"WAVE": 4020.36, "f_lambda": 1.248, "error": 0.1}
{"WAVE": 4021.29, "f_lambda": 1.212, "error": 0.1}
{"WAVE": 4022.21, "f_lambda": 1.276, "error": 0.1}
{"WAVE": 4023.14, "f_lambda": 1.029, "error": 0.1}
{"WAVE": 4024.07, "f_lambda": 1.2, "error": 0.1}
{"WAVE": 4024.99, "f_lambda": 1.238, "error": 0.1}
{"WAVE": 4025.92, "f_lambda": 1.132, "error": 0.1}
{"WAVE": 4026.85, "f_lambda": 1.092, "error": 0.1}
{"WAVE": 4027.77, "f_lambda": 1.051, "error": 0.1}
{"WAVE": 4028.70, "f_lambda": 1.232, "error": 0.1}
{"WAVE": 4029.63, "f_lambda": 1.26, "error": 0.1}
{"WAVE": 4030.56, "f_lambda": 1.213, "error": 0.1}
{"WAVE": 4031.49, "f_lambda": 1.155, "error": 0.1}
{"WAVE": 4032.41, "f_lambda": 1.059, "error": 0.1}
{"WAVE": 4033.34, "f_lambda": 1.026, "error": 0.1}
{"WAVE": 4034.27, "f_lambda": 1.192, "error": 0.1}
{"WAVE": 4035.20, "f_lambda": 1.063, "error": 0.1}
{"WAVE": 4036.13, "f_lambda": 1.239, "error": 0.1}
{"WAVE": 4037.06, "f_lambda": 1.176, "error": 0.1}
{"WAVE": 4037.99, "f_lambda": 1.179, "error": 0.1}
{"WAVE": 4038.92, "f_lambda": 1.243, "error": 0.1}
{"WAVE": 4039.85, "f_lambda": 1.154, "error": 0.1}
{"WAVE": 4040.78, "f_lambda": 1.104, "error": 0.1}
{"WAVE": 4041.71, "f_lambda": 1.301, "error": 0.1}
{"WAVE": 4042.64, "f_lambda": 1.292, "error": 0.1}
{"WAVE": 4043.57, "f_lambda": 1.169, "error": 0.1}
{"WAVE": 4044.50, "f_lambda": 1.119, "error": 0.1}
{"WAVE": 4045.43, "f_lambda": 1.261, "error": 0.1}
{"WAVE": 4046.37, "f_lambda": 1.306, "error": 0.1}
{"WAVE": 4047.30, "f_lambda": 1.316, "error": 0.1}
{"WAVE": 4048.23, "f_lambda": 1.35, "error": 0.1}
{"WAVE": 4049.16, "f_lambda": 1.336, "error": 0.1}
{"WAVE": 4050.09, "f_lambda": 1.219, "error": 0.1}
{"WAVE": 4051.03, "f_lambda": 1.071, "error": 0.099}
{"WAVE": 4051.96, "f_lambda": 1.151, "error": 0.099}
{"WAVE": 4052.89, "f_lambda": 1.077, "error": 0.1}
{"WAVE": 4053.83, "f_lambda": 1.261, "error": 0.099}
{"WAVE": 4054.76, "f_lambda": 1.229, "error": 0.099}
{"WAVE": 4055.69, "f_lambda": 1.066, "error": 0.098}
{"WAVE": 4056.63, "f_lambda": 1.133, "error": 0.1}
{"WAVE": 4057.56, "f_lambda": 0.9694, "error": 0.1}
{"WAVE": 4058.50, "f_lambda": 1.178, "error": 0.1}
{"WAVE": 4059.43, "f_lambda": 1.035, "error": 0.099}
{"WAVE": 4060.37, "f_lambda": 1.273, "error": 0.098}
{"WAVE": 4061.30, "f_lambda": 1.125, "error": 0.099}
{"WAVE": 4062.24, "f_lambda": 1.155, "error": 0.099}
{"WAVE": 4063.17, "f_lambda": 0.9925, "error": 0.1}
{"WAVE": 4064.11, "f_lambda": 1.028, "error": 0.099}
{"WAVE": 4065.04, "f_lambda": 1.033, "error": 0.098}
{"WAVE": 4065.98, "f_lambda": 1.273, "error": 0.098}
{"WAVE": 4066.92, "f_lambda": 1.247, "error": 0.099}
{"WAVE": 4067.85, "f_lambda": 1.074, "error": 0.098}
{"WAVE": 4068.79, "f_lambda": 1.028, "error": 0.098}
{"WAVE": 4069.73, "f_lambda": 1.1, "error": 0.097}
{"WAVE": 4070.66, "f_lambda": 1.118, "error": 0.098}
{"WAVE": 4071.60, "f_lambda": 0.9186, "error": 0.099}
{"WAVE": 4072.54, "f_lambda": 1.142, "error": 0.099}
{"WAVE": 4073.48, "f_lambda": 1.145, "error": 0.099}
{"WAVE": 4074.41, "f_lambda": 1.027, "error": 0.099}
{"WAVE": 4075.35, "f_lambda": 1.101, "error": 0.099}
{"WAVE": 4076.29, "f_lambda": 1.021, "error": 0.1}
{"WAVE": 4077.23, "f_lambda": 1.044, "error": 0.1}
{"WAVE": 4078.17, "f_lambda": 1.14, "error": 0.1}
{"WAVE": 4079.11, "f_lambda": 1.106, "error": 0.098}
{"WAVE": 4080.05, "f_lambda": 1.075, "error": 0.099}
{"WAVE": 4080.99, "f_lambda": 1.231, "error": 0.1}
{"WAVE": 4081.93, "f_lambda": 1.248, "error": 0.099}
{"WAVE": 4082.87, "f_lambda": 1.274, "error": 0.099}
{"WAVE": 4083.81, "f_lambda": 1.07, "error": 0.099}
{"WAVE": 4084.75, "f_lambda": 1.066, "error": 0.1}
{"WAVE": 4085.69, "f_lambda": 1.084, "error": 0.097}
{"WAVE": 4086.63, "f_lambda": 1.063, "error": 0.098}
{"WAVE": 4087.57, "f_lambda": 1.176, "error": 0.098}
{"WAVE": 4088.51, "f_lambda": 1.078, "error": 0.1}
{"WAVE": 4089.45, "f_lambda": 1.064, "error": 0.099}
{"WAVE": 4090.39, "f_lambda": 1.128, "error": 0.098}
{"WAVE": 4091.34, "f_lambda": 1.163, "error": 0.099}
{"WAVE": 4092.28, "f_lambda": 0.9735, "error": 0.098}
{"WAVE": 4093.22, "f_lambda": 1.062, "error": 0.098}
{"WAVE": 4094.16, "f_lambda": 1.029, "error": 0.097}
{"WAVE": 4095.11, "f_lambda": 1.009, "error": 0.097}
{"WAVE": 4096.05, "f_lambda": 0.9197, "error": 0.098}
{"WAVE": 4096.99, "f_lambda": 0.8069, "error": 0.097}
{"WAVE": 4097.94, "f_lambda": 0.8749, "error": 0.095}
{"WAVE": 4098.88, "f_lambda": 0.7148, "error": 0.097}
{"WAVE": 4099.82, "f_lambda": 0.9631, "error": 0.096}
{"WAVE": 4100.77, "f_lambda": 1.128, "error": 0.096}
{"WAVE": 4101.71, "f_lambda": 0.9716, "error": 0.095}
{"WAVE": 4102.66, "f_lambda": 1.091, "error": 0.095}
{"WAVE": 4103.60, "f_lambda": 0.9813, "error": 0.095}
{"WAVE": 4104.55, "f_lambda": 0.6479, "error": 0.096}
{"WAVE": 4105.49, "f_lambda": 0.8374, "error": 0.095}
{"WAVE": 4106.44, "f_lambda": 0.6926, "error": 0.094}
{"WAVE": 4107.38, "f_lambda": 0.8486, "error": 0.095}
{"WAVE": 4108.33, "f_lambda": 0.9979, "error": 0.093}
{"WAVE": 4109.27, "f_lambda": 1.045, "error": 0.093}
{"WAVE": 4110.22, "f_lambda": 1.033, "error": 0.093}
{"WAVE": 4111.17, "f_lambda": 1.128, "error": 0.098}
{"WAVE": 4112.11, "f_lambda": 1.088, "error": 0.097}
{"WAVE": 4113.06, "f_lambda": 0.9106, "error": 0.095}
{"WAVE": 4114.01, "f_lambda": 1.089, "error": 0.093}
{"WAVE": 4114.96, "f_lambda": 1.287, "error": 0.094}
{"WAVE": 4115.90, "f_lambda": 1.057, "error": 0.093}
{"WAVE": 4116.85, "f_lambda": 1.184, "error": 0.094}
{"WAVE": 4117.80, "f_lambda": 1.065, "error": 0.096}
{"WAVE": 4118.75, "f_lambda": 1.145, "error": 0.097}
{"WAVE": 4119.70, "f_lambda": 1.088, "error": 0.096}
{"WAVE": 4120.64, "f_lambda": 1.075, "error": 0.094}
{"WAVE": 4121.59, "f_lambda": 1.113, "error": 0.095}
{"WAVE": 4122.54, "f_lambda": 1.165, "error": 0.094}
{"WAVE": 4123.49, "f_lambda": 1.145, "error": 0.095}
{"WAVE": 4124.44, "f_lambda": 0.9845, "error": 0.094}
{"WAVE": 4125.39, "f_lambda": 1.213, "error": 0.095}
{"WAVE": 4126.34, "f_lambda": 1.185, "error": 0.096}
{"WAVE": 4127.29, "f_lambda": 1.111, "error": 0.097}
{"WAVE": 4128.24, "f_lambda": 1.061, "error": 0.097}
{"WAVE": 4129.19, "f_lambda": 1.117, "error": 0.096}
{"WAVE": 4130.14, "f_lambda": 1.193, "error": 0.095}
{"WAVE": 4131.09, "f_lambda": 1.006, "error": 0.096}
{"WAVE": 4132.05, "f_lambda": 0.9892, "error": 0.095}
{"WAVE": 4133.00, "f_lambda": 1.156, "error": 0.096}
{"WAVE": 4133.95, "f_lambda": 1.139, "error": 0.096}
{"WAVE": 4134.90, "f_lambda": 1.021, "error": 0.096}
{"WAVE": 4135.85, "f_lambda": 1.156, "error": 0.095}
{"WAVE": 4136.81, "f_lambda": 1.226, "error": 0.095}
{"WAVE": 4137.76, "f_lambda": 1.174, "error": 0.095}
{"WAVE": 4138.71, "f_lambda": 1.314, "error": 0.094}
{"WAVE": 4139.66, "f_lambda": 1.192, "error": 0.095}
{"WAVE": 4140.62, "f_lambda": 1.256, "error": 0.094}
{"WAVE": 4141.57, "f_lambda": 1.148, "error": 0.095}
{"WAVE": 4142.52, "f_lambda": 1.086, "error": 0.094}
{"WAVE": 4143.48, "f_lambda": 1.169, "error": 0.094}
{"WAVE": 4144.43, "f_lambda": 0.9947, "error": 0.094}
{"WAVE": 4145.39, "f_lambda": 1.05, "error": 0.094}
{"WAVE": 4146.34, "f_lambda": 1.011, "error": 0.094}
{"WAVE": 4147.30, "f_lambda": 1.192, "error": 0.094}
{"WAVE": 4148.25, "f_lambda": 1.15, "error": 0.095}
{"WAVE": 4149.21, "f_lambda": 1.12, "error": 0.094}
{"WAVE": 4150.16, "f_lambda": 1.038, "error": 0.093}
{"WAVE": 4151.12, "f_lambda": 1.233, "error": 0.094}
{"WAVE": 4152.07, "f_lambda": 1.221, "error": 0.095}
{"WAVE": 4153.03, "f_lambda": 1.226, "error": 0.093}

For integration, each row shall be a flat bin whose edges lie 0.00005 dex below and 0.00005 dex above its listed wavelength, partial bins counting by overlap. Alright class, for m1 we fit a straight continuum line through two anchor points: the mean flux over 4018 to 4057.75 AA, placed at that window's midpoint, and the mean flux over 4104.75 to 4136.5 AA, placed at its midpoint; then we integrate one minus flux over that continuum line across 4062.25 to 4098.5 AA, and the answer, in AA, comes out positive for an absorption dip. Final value 1.6 AA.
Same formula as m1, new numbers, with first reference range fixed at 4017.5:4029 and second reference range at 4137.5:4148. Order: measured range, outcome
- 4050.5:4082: 1.76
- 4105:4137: 2.21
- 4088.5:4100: 1.82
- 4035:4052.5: -0.43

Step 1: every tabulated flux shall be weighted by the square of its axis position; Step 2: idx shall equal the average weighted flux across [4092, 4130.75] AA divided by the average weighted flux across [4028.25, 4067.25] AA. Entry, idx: 0.9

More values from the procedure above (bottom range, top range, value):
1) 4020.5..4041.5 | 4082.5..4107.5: 0.88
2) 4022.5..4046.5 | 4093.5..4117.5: 0.86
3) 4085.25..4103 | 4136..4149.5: 1.16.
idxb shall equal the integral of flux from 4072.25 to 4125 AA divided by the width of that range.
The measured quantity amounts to 1.05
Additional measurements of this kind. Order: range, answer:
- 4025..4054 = 1.19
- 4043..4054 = 1.22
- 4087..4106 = 0.981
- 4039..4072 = 1.16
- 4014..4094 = 1.15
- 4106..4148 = 1.1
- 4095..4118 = 0.973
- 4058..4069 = 1.12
